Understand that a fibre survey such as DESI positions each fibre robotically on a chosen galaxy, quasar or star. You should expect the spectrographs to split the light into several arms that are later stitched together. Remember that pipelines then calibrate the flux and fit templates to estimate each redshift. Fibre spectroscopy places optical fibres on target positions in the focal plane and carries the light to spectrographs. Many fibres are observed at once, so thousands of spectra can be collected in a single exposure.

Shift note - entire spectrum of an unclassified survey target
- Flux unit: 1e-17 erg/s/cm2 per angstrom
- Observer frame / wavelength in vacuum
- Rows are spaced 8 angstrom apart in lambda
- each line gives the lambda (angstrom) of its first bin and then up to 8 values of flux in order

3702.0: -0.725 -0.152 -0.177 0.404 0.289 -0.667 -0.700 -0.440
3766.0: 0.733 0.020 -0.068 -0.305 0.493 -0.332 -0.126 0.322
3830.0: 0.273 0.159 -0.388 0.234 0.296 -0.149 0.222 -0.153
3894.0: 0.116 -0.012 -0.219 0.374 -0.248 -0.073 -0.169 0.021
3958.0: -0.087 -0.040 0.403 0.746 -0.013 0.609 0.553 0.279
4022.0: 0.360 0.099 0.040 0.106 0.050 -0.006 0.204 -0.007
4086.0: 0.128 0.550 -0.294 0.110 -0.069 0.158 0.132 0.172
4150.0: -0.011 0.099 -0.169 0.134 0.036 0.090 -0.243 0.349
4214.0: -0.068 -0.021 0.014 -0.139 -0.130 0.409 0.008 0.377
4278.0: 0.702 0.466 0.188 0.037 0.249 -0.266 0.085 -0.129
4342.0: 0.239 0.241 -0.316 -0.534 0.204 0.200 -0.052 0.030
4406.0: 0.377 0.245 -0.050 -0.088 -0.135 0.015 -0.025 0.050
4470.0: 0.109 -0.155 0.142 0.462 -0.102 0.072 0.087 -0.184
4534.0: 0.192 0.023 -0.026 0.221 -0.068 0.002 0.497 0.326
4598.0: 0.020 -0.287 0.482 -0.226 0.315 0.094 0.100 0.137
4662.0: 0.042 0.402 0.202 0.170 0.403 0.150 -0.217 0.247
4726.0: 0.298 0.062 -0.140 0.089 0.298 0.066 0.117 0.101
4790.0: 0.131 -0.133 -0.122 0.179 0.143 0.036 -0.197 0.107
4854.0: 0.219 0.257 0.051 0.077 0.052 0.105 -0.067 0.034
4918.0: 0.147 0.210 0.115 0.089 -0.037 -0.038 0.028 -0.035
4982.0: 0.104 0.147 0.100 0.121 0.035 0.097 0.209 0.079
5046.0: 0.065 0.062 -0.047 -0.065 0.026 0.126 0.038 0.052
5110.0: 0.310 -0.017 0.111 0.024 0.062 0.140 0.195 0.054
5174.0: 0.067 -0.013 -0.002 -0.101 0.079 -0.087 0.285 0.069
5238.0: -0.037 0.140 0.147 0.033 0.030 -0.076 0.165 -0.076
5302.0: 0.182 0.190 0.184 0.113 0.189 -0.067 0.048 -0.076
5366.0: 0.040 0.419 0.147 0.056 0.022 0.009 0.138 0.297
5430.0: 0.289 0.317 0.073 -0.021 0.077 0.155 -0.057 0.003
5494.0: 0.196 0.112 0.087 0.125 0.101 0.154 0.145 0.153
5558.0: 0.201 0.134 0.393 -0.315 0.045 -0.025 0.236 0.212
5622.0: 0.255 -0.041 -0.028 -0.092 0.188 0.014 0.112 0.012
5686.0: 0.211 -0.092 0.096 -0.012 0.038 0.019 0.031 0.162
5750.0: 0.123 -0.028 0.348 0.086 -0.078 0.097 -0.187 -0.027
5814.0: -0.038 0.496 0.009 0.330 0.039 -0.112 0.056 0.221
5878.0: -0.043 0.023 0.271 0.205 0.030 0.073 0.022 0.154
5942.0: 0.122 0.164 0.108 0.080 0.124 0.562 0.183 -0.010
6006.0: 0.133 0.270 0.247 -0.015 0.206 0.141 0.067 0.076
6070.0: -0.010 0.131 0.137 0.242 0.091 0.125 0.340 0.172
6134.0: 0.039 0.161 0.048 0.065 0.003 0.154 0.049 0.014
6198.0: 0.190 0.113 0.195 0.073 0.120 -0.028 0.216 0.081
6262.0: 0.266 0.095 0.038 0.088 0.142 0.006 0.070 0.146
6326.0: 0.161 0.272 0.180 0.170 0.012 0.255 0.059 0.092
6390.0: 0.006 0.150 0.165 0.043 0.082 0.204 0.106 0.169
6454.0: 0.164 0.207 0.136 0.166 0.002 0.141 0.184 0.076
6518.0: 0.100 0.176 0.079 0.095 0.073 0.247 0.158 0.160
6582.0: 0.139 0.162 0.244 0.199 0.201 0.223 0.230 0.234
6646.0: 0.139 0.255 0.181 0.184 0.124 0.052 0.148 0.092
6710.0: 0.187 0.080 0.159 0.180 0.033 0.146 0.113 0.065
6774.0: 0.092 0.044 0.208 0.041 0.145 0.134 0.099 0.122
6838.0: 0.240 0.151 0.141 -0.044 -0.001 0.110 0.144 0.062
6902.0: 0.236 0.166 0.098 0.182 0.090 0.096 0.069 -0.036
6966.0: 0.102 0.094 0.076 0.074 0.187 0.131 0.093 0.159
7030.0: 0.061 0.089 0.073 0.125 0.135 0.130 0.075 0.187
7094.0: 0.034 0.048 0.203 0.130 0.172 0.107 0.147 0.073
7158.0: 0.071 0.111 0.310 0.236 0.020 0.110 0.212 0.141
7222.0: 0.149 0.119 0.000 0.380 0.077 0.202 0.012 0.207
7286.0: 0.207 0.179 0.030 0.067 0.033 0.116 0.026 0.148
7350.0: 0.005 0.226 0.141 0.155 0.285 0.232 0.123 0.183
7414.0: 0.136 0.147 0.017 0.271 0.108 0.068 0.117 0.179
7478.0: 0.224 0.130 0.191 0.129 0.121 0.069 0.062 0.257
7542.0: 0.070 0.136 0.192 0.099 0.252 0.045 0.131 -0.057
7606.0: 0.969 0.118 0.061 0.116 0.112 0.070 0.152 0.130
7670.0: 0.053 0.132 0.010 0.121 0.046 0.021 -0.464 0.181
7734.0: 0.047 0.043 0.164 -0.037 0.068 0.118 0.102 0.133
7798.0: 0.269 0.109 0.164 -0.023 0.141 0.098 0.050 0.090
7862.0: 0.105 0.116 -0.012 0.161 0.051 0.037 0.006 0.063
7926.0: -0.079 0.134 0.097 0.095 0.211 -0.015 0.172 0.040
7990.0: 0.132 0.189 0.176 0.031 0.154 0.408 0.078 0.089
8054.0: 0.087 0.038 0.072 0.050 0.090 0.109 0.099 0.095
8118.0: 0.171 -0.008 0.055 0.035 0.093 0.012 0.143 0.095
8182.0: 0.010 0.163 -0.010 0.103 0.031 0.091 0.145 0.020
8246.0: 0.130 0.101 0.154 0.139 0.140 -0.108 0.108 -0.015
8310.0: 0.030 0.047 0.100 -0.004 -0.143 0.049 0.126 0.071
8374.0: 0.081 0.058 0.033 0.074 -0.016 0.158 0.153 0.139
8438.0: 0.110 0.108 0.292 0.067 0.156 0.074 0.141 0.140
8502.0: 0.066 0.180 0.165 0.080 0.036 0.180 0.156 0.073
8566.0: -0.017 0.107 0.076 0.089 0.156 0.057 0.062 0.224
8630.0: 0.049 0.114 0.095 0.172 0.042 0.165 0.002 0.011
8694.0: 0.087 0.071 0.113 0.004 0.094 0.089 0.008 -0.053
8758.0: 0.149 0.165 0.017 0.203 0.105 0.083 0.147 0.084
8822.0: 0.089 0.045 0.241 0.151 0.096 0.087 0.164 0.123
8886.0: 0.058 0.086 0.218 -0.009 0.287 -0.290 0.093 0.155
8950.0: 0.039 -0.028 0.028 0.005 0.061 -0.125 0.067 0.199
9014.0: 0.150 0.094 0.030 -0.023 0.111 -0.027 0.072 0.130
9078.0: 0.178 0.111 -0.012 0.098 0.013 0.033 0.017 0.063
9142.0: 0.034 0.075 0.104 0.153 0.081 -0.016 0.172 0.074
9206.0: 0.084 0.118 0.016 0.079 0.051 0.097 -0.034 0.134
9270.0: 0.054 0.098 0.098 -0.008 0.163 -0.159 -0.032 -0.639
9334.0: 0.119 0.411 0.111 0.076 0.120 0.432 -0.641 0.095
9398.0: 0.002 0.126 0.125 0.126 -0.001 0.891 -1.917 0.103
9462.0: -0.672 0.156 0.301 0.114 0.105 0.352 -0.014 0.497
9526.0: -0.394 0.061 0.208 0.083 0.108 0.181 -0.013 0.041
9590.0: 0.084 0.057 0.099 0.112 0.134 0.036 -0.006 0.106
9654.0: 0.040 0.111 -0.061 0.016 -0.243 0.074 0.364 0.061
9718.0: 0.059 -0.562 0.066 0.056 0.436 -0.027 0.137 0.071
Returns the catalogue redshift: 0.60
